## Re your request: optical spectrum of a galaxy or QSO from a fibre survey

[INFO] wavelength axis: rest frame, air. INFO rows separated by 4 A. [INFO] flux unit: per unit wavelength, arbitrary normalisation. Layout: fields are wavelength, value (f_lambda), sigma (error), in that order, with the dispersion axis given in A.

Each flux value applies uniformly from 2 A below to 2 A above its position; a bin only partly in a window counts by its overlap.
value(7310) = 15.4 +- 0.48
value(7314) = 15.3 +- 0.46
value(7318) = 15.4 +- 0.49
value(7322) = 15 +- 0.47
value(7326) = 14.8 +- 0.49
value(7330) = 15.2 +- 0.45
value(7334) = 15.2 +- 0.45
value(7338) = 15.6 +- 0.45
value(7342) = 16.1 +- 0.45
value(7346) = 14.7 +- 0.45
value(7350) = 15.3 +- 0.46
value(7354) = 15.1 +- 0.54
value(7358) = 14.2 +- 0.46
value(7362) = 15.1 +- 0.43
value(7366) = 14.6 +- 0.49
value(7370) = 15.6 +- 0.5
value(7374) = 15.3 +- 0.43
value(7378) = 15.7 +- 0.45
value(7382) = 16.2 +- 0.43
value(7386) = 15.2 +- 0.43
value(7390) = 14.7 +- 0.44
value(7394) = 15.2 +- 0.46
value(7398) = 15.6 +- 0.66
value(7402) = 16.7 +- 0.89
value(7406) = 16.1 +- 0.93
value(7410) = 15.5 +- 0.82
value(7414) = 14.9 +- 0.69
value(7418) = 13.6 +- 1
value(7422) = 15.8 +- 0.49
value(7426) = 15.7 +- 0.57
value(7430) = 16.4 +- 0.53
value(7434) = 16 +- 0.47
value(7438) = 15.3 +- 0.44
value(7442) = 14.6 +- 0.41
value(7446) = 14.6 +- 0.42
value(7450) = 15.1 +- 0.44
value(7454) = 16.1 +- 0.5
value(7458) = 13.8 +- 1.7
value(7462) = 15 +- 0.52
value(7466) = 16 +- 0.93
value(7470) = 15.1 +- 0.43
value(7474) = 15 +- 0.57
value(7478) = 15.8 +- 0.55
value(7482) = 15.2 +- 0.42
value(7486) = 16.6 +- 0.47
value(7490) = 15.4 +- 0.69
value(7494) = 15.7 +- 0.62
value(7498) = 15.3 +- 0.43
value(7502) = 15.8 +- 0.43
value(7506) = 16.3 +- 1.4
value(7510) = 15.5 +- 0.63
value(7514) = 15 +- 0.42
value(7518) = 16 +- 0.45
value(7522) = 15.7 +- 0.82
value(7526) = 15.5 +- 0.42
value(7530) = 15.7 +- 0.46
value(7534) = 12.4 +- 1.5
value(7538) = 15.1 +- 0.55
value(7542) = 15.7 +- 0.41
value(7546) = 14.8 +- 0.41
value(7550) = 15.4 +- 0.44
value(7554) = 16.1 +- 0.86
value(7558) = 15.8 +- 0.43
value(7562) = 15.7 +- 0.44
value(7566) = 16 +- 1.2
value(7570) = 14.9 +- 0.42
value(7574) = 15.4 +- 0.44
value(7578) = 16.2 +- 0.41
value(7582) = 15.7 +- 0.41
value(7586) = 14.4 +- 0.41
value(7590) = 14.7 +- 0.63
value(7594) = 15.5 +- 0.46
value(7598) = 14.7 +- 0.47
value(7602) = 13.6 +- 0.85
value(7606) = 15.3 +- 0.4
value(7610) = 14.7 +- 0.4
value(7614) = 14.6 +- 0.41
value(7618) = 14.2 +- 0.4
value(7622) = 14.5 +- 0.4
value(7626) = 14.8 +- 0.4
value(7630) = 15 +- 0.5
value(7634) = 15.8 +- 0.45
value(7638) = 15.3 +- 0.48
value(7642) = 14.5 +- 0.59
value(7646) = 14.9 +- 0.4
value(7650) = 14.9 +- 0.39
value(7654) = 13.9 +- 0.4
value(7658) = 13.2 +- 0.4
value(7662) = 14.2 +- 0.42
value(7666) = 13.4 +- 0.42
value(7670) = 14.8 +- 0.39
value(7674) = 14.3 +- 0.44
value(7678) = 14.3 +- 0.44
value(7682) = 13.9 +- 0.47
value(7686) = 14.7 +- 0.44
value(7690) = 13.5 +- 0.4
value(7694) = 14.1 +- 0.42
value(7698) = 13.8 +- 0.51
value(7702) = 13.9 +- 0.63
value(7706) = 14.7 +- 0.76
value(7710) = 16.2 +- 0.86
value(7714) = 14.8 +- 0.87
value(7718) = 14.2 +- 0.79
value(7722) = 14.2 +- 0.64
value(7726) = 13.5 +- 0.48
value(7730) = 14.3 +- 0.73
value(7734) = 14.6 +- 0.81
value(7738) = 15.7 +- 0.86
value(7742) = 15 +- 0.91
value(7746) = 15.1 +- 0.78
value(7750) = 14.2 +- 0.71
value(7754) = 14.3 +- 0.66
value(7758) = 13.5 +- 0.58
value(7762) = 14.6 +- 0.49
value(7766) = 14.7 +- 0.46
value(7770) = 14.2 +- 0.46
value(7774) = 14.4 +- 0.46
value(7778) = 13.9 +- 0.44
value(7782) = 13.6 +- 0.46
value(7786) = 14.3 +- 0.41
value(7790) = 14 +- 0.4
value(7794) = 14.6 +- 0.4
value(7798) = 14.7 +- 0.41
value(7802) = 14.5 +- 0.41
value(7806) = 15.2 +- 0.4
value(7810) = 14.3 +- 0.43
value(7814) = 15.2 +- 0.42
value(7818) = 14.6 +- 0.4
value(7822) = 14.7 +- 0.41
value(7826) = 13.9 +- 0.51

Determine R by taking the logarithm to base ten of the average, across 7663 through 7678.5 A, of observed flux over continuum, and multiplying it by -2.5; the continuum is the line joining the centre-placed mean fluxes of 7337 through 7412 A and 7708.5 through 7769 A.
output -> 0.04 mag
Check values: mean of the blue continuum 15.4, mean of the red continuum 14.6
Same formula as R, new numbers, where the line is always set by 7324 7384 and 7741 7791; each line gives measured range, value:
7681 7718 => 0.003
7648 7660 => 0.042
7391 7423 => -0.019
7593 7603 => 0.005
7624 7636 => -0.044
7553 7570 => -0.072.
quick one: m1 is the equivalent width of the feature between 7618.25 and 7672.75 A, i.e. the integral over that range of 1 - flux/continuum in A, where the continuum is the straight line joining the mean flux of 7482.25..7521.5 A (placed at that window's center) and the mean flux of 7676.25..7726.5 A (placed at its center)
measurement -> 0.6 A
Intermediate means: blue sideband 15.7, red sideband 14.3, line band 14.5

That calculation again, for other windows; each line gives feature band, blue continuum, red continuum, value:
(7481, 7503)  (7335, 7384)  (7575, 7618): -0.88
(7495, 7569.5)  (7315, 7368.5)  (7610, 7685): -3.59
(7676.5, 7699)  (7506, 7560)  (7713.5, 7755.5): 1.01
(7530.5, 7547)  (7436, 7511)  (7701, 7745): 0.65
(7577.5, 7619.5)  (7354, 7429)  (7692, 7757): -0.02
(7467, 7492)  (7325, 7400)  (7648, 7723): -1.09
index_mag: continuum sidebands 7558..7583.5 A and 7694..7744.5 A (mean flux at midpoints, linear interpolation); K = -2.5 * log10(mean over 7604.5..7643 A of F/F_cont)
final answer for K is 0.03 mag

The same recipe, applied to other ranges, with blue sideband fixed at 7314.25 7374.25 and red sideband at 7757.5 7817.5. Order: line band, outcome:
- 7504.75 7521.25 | -0.06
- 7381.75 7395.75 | -0.01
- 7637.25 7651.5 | -0.02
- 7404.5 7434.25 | -0.03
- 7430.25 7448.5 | -0.02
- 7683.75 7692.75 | 0.04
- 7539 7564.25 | -0.05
